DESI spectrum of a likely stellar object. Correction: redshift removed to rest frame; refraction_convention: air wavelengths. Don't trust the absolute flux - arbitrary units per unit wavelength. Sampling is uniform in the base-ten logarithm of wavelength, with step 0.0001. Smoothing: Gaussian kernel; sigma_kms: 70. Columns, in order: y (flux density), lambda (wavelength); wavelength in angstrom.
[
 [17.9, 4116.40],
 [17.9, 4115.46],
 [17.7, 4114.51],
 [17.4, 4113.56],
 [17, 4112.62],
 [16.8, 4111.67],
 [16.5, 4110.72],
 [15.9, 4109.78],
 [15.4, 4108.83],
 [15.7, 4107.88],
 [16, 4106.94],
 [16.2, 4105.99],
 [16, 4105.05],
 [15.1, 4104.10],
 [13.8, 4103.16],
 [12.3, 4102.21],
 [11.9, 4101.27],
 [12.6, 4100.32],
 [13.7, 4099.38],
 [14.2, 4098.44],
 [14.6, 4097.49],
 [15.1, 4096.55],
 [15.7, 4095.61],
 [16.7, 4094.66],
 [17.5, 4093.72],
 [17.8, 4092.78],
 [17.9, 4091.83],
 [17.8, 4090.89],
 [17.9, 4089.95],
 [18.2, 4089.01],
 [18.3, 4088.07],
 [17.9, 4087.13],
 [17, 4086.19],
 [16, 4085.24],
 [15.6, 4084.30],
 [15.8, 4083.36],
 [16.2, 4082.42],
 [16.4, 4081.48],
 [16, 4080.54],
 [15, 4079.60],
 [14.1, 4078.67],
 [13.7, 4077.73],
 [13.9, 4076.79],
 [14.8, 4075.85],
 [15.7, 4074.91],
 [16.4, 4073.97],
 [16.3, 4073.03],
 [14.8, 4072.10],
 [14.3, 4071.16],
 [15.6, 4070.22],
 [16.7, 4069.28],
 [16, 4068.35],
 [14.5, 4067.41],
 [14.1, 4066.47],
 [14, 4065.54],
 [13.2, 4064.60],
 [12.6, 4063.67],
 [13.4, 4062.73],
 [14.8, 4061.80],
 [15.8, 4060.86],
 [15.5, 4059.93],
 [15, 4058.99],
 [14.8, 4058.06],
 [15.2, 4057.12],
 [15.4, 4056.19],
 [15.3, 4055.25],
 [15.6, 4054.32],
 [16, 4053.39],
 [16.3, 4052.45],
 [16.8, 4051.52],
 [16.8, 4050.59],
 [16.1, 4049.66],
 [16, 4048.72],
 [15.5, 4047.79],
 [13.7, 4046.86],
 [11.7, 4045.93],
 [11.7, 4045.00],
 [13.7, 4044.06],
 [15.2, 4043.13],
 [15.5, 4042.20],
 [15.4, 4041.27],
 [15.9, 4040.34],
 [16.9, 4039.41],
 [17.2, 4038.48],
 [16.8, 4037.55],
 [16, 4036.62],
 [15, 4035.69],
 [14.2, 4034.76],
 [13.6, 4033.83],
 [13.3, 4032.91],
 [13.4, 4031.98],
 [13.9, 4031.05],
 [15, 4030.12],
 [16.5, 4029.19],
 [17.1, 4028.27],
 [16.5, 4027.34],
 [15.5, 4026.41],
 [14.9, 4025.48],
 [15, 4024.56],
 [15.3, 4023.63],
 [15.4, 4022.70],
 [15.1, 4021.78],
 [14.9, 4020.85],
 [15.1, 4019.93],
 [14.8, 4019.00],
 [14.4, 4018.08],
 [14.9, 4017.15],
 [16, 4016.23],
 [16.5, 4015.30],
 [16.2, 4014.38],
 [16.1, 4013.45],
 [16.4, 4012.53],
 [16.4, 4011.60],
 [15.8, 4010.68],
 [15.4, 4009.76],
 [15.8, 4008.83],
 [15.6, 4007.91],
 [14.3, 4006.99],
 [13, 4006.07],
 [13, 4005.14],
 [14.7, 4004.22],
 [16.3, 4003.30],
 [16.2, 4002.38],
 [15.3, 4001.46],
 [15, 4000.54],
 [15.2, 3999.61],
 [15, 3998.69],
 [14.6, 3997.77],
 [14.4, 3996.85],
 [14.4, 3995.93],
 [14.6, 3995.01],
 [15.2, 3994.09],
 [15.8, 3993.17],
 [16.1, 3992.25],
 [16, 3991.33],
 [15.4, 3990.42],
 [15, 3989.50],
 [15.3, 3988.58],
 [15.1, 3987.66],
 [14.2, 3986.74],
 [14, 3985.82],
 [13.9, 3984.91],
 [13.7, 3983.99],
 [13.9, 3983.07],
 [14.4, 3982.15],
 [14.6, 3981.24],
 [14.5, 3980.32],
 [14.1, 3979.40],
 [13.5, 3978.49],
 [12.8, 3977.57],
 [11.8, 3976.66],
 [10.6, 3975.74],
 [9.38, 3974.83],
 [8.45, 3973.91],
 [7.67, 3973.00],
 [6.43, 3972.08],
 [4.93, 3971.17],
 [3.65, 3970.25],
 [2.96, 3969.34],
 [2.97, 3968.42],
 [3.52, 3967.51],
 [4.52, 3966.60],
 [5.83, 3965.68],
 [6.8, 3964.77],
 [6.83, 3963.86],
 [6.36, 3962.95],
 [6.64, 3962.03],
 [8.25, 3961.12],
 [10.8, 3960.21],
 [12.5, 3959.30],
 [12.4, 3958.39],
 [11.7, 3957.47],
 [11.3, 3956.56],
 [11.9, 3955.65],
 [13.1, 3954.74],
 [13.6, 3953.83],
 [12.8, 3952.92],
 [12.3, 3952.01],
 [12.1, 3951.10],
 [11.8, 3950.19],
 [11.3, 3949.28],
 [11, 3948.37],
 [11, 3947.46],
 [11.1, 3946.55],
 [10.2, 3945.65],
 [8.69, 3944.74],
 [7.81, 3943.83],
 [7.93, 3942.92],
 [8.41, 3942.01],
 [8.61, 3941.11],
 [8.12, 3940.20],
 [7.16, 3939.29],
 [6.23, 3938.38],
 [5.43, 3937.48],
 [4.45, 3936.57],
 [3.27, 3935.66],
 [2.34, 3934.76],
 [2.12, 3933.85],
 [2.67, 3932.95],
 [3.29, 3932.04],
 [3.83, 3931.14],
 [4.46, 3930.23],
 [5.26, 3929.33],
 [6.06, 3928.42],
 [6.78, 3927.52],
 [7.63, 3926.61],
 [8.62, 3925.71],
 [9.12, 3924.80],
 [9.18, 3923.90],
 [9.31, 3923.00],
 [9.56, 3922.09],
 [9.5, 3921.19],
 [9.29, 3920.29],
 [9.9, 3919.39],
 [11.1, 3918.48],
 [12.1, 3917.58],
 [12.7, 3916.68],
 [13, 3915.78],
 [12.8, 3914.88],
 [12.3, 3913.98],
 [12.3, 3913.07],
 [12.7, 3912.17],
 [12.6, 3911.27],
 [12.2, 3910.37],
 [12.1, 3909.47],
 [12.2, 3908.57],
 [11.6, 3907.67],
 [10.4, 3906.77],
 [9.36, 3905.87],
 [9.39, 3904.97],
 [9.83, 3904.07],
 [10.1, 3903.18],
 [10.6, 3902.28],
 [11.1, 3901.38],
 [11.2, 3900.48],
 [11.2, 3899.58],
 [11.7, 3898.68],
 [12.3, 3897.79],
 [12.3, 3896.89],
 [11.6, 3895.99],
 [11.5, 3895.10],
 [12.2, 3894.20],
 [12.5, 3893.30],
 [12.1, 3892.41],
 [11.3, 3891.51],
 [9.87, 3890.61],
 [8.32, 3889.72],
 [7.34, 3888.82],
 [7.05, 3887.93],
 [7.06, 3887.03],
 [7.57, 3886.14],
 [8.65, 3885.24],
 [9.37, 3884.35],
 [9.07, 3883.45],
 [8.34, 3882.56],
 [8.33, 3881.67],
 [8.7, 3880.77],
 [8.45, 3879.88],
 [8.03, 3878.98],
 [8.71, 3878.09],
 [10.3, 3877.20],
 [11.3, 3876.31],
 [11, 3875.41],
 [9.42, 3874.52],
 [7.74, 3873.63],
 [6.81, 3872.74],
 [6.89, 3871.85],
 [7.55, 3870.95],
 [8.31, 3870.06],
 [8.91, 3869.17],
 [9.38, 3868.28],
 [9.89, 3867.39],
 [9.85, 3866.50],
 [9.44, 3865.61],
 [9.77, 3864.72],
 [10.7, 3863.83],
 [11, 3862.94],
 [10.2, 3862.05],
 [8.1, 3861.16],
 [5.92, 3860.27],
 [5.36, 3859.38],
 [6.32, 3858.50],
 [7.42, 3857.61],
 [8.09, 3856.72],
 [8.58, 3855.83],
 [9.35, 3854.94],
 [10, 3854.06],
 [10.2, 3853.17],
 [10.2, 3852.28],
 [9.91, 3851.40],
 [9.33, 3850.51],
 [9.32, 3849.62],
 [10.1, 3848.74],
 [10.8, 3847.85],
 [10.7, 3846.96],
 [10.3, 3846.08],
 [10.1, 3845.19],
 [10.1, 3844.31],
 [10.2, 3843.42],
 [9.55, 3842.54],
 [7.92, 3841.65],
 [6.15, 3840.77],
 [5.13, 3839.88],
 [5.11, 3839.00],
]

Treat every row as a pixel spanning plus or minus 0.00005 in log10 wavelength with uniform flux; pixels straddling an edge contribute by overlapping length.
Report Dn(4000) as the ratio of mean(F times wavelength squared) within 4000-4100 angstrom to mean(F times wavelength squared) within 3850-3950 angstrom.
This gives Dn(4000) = 1.82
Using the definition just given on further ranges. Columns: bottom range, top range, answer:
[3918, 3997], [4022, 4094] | 1.67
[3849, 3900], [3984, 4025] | 1.74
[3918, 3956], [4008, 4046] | 1.92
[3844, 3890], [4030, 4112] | 1.91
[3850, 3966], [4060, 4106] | 1.81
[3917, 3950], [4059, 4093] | 2.20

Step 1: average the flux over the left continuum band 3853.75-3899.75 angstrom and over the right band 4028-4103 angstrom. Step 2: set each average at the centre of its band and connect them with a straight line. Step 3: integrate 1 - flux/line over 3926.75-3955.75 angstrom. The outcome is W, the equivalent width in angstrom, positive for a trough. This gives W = 8.9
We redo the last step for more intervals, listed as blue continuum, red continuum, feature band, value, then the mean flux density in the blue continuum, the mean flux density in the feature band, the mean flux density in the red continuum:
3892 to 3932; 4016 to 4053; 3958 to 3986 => 7.4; 10.3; 9.4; 15.2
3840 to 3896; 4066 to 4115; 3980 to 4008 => -4.2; 9.14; 14.8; 15.7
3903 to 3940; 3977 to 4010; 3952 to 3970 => 4.7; 8.62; 8.71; 14.7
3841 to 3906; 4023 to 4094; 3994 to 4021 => -2.7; 9.46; 15.2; 15.5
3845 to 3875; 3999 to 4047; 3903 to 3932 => 3.3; 8.99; 9.82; 15.1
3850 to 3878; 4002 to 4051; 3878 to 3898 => 0.6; 8.94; 9.58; 15.2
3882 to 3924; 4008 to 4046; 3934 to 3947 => 5.5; 10.6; 7.01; 15.3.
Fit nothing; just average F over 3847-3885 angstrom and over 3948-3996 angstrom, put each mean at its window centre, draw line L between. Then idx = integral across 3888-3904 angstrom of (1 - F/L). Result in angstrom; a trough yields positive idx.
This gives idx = -2.2 angstrom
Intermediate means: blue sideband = 8.98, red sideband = 11.2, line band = 10.9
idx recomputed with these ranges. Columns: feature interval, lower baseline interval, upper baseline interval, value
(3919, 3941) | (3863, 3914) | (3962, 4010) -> 9.00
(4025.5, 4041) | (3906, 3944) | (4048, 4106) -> -2.26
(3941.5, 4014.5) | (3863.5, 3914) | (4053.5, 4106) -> 3.31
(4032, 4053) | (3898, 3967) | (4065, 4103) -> -1.94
